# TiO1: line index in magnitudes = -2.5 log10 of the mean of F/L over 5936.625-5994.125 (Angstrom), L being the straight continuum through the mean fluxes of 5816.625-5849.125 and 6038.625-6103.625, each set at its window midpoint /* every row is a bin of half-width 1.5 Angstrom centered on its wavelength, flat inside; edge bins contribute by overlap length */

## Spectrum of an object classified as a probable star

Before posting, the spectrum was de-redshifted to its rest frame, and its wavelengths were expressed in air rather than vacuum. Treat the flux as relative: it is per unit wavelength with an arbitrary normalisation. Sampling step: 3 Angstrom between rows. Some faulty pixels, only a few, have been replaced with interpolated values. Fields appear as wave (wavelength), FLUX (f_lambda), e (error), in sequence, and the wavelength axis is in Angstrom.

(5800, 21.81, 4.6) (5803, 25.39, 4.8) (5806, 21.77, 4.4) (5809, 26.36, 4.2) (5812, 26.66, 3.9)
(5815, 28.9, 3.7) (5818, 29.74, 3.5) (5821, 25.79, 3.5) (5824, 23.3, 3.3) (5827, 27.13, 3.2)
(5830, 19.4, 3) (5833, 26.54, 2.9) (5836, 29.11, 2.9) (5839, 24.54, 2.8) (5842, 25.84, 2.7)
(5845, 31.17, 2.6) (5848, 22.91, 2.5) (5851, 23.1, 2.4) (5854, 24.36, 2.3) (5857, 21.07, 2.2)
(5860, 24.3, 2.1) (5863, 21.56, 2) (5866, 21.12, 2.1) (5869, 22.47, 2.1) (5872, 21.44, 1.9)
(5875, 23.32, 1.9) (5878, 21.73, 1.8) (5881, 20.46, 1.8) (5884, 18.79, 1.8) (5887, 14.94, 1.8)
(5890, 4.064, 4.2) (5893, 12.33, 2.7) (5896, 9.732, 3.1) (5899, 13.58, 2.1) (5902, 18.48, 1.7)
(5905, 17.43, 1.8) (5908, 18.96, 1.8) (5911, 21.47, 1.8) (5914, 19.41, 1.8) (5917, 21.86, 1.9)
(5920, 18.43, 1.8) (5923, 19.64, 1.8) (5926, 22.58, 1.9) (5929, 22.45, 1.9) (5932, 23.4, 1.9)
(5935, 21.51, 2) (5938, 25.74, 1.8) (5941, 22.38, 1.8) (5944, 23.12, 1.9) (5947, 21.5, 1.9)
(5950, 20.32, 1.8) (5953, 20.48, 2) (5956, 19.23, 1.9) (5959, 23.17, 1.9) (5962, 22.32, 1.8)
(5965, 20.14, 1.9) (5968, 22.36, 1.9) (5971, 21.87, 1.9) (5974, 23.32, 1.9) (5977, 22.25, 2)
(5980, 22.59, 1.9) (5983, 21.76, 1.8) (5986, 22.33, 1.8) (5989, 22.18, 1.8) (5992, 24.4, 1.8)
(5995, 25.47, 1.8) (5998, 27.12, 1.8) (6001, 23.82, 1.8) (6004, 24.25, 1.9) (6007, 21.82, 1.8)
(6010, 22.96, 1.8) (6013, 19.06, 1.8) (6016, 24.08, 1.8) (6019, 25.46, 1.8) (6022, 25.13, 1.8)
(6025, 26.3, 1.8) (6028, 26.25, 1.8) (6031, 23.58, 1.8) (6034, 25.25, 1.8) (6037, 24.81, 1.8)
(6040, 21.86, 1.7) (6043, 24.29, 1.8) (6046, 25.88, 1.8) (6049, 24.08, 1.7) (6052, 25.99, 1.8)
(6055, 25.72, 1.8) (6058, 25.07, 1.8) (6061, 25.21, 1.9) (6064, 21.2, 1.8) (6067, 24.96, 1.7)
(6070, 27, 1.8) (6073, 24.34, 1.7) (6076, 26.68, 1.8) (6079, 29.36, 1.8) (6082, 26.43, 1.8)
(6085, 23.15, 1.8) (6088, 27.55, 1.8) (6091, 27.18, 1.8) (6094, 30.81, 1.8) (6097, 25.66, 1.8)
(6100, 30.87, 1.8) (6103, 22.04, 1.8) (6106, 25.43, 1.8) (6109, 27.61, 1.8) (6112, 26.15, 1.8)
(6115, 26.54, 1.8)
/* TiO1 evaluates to 0.165 mag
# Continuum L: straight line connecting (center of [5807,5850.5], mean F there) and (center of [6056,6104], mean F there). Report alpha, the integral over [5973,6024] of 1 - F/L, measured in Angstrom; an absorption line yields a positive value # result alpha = 5.2 Angstrom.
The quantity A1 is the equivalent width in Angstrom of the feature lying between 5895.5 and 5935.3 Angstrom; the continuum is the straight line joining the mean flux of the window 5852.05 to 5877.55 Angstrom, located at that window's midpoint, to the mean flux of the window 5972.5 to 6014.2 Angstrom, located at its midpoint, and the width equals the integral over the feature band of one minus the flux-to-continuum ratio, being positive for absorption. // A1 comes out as 5.85 Angstrom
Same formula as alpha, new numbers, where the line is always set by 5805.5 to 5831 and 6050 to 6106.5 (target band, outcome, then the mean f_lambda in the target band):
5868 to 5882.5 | 2.2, 21.9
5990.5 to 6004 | 0.4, 25.1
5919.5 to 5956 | 5.8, 21.8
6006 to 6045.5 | 3.0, 24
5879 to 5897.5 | 8.7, 13.6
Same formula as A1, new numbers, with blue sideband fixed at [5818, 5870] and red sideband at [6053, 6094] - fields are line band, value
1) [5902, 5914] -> 2.7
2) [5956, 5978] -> 2.8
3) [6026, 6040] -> 0.5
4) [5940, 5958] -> 2.8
